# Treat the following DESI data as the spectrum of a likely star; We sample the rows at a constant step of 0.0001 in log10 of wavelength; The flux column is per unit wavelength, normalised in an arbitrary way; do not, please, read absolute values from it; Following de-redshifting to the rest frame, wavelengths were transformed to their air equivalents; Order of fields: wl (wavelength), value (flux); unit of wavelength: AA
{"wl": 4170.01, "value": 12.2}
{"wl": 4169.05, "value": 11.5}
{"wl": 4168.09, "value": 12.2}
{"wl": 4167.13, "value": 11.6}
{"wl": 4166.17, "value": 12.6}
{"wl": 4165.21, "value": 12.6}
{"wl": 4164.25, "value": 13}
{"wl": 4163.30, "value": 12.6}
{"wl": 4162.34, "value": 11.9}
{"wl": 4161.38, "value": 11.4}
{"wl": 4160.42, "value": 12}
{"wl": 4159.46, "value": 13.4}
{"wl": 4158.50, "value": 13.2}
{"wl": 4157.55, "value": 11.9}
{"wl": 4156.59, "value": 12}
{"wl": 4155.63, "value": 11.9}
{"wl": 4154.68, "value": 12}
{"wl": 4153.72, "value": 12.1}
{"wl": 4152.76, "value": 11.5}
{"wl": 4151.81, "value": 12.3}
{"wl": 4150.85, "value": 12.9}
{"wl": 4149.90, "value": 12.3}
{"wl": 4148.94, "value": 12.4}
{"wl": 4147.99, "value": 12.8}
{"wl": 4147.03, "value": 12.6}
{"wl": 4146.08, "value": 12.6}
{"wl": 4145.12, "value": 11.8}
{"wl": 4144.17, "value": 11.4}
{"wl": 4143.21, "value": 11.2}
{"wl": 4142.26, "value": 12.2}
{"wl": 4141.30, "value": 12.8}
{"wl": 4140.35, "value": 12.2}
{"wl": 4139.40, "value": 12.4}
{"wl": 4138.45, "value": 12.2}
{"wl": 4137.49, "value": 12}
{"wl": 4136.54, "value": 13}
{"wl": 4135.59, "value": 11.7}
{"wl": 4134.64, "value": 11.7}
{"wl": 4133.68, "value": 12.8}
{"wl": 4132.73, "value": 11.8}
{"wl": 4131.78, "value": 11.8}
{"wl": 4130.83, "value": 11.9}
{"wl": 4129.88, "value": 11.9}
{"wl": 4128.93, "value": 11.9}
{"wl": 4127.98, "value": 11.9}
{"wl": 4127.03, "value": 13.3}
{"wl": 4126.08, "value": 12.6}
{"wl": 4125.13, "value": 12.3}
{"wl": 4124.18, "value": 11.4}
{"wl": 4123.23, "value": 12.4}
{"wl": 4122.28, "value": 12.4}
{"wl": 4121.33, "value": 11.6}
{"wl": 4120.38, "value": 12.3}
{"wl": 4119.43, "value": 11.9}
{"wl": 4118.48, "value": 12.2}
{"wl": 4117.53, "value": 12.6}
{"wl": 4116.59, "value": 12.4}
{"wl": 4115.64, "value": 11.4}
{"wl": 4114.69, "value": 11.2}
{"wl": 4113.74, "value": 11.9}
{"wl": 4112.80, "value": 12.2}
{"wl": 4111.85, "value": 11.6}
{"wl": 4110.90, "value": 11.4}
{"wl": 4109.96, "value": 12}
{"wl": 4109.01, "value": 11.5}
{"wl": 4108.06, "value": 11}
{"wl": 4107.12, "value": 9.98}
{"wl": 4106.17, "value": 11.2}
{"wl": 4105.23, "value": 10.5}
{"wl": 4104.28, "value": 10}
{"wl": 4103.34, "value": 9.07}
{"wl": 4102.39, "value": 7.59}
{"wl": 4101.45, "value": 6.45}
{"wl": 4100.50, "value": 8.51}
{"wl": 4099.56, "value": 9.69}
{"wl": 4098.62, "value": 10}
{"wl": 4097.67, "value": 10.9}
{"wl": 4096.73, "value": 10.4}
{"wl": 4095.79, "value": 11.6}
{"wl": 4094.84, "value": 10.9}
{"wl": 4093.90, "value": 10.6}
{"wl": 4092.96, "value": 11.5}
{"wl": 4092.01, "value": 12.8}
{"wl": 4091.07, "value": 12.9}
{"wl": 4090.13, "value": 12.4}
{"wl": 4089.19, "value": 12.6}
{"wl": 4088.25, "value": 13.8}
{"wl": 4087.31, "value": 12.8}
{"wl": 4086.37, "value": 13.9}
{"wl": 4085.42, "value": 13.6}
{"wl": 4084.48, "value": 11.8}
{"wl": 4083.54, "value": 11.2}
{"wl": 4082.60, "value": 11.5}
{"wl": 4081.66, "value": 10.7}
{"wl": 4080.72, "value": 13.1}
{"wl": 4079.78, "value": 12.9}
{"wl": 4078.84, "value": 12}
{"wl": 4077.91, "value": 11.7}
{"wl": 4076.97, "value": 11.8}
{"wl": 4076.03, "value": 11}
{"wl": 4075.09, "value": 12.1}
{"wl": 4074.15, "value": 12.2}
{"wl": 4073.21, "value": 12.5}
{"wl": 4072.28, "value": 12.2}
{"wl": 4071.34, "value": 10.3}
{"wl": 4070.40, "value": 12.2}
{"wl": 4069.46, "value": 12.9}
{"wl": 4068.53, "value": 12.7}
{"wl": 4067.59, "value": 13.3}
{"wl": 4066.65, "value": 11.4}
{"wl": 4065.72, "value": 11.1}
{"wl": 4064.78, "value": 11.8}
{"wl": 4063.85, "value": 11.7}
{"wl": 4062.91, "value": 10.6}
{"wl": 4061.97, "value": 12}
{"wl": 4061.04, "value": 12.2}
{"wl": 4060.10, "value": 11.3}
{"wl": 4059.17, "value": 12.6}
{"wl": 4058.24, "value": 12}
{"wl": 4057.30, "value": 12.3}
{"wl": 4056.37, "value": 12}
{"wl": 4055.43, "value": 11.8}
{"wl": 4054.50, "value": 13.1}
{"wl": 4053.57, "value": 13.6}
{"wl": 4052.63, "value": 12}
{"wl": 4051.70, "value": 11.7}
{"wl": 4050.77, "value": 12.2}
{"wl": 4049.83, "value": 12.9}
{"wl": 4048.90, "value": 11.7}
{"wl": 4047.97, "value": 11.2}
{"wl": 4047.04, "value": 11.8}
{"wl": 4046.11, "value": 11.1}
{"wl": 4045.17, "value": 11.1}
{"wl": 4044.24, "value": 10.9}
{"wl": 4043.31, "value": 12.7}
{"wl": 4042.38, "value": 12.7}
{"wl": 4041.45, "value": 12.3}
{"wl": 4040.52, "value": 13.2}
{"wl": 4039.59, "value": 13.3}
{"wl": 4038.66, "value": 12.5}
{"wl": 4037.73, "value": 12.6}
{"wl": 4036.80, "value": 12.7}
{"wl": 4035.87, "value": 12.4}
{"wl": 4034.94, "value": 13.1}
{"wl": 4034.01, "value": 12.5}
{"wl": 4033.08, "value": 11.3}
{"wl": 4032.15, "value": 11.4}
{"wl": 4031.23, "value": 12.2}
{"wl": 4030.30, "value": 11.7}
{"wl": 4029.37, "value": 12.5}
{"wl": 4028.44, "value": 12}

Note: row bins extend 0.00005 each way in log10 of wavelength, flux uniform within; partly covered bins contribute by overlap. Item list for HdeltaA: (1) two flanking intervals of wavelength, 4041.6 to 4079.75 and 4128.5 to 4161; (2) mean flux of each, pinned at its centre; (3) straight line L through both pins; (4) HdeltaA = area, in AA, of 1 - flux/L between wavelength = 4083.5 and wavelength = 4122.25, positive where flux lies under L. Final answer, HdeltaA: 2.4 AA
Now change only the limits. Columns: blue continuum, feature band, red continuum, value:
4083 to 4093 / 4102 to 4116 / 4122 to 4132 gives 1.8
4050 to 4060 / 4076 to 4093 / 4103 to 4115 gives -1.1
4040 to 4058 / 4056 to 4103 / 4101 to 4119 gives -0.5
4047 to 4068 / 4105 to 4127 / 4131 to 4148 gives 0.6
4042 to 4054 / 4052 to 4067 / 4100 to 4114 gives -0.4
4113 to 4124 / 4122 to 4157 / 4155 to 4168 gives 0.0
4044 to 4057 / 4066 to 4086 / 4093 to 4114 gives -1.5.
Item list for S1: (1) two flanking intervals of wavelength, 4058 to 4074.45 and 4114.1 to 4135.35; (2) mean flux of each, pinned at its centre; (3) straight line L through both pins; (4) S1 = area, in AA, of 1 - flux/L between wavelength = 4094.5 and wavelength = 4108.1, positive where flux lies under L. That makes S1 2.5 AA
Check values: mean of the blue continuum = 11.9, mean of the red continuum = 12.1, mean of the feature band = 9.81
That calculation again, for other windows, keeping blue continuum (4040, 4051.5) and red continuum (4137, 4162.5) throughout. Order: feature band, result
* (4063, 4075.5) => 0.0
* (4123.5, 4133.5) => 0.0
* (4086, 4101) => 0.7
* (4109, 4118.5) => 0.2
